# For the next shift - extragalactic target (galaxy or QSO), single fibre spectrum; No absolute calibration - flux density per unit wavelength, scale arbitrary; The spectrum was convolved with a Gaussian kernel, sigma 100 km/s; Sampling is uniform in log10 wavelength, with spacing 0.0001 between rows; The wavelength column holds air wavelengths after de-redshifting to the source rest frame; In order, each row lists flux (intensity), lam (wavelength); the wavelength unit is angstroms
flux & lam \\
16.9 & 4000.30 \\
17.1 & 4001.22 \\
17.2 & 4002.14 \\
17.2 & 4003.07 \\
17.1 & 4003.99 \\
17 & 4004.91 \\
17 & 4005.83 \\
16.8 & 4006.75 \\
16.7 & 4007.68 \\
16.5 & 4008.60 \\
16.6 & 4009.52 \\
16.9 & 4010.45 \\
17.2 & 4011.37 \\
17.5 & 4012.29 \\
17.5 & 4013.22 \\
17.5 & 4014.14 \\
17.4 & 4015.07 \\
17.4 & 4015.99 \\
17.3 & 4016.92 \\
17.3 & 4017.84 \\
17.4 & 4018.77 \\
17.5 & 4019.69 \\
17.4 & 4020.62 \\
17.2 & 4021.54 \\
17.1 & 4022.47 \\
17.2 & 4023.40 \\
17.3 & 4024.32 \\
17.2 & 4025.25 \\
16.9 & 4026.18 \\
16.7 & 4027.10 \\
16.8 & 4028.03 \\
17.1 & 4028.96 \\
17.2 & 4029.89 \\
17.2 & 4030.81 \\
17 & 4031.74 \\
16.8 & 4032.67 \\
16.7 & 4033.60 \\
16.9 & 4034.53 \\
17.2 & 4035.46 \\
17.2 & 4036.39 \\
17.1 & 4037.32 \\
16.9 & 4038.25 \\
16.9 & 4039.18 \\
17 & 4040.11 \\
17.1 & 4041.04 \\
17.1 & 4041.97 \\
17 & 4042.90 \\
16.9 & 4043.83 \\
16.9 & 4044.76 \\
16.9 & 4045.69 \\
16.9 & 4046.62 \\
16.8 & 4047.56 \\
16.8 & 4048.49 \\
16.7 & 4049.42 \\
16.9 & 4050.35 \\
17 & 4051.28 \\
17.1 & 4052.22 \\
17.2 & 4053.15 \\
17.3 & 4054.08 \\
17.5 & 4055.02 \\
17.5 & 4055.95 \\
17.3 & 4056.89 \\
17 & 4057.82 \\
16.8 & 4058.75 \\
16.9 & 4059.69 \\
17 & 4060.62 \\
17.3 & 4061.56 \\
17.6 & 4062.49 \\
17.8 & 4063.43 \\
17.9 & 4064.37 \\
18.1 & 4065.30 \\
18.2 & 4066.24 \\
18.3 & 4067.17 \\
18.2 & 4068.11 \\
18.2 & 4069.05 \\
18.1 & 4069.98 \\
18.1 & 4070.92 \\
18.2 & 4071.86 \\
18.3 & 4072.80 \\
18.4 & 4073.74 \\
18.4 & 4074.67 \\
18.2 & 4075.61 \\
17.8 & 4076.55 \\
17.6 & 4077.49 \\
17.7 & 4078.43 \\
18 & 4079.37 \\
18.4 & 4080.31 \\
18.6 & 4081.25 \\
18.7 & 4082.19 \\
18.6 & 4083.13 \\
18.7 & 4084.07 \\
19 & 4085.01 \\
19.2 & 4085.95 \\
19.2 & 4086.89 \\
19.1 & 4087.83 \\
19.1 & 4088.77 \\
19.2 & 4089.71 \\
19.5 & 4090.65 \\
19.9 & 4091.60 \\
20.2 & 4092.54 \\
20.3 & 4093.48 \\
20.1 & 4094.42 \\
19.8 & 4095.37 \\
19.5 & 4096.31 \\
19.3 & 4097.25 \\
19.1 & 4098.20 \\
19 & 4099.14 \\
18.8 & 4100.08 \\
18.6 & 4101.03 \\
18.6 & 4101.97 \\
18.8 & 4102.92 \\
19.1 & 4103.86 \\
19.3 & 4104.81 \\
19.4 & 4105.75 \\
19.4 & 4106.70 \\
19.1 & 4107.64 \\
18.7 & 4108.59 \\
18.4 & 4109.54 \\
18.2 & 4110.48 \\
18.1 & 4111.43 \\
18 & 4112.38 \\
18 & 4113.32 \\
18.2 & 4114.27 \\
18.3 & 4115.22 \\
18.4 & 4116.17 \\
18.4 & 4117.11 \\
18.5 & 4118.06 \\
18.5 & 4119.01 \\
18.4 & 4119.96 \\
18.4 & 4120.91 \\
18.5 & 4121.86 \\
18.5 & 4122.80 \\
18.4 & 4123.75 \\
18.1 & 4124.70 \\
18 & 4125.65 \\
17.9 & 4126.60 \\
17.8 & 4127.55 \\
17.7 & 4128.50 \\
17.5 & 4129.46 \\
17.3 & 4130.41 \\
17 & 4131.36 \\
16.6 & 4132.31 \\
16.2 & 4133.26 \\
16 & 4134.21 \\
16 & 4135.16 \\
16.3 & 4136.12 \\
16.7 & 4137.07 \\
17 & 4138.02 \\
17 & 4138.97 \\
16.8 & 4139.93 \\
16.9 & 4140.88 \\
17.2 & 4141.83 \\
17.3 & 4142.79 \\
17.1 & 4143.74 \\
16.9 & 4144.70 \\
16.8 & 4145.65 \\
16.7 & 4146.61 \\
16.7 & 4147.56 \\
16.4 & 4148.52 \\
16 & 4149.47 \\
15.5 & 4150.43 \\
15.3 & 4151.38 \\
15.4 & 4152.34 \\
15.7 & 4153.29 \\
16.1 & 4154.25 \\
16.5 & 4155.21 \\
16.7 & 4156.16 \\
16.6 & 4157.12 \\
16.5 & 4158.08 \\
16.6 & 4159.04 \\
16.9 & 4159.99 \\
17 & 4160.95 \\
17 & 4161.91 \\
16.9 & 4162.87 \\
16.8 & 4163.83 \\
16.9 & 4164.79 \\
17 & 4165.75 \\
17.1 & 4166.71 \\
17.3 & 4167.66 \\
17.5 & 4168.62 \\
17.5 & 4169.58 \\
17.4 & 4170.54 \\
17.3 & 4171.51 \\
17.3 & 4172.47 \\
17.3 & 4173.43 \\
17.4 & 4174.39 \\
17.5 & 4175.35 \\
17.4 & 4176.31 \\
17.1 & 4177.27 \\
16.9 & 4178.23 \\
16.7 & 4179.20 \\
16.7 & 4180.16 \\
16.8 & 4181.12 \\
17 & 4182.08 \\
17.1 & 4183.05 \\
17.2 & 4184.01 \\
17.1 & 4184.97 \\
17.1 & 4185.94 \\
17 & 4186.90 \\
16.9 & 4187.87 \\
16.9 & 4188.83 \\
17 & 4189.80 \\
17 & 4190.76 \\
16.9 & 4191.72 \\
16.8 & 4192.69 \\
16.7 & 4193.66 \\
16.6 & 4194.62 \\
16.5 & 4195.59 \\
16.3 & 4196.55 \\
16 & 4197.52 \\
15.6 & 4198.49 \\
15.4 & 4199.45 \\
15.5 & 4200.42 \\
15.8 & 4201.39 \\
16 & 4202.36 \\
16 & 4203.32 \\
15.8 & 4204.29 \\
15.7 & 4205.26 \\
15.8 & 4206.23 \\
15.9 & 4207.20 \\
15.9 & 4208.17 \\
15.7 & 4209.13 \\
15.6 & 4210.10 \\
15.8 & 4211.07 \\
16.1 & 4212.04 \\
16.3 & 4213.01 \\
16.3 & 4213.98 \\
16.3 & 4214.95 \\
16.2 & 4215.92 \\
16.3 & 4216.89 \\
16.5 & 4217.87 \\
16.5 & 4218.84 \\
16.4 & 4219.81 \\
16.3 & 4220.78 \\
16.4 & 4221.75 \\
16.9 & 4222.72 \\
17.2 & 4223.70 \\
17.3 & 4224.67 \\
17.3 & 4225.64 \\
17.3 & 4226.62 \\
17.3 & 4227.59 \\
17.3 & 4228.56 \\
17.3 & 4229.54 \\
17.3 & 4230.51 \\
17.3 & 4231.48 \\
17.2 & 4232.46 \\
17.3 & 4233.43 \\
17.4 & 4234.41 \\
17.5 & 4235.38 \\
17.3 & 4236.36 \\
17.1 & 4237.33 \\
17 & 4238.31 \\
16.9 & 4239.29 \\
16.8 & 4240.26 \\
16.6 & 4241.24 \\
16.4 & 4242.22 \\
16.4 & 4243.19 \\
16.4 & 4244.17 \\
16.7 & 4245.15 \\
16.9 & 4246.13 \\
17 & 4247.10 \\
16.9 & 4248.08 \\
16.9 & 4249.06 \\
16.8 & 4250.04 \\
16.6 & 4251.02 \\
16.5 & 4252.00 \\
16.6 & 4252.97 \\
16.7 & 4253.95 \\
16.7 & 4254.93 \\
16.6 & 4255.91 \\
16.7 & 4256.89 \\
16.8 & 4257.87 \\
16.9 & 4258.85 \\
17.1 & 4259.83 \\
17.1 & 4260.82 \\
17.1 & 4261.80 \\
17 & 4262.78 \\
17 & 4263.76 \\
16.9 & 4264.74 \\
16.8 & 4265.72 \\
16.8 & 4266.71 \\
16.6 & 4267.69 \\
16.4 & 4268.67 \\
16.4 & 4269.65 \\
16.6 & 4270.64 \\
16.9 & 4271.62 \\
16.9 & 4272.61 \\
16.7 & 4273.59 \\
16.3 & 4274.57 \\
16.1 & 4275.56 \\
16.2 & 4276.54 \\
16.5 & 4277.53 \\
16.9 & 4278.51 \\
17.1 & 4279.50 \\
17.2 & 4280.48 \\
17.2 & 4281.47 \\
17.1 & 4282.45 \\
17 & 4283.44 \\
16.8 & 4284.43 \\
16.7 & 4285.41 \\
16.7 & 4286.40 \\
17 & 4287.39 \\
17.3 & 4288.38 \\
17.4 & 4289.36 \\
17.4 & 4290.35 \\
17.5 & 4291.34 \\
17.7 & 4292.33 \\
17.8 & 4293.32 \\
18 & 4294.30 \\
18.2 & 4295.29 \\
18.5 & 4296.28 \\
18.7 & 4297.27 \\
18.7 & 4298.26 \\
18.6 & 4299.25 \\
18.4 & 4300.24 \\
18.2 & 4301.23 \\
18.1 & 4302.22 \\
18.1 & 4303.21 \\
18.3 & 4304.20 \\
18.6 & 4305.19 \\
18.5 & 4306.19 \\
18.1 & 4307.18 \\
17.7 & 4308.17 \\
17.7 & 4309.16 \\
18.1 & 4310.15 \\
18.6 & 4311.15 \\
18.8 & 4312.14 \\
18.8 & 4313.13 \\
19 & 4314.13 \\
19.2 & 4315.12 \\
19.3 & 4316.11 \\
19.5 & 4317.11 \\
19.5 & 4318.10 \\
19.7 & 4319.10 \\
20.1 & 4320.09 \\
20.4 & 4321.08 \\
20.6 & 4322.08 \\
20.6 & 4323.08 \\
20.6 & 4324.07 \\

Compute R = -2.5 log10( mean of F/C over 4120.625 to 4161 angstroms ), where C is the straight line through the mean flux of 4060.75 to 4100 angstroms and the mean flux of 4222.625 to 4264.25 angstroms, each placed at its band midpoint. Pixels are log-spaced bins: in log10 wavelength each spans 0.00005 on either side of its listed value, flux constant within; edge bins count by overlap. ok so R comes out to 0.07 mag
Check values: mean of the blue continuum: 18.6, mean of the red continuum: 17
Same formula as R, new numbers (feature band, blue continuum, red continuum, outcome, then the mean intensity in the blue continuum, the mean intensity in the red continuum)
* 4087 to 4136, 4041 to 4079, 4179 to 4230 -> -0.08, 17.5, 16.5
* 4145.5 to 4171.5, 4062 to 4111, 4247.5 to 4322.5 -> 0.10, 18.7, 17.6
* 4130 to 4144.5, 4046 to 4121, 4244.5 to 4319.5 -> 0.08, 18.3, 17.5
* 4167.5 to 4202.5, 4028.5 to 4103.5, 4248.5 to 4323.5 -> 0.06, 18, 17.6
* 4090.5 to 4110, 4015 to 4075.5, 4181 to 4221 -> -0.14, 17.3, 16.3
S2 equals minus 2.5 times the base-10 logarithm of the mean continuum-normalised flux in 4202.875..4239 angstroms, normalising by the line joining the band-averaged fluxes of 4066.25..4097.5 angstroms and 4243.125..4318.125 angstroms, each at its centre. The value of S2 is 0.07 mag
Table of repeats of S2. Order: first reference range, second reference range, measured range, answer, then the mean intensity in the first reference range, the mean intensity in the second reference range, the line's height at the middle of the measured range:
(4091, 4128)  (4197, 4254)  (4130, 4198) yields 0.059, 18.8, 16.6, 17.7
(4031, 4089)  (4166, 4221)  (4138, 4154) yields 0.030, 17.6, 16.6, 17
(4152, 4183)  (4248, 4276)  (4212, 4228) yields 0.011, 16.9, 16.7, 16.8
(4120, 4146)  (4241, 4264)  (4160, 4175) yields -0.002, 17.3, 16.8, 17.1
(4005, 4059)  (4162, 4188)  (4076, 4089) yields -0.088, 17.1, 17.1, 17.1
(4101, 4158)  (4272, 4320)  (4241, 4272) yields 0.064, 17.5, 17.9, 17.8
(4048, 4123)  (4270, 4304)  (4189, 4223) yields 0.101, 18.4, 17.4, 17.8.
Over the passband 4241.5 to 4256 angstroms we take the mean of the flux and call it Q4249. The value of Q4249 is 16.7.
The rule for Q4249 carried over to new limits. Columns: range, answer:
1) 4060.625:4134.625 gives 18.4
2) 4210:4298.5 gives 16.9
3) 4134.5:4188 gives 16.8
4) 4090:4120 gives 18.9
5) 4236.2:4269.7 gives 16.8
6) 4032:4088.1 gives 17.6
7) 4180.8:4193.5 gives 17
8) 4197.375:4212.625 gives 15.8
